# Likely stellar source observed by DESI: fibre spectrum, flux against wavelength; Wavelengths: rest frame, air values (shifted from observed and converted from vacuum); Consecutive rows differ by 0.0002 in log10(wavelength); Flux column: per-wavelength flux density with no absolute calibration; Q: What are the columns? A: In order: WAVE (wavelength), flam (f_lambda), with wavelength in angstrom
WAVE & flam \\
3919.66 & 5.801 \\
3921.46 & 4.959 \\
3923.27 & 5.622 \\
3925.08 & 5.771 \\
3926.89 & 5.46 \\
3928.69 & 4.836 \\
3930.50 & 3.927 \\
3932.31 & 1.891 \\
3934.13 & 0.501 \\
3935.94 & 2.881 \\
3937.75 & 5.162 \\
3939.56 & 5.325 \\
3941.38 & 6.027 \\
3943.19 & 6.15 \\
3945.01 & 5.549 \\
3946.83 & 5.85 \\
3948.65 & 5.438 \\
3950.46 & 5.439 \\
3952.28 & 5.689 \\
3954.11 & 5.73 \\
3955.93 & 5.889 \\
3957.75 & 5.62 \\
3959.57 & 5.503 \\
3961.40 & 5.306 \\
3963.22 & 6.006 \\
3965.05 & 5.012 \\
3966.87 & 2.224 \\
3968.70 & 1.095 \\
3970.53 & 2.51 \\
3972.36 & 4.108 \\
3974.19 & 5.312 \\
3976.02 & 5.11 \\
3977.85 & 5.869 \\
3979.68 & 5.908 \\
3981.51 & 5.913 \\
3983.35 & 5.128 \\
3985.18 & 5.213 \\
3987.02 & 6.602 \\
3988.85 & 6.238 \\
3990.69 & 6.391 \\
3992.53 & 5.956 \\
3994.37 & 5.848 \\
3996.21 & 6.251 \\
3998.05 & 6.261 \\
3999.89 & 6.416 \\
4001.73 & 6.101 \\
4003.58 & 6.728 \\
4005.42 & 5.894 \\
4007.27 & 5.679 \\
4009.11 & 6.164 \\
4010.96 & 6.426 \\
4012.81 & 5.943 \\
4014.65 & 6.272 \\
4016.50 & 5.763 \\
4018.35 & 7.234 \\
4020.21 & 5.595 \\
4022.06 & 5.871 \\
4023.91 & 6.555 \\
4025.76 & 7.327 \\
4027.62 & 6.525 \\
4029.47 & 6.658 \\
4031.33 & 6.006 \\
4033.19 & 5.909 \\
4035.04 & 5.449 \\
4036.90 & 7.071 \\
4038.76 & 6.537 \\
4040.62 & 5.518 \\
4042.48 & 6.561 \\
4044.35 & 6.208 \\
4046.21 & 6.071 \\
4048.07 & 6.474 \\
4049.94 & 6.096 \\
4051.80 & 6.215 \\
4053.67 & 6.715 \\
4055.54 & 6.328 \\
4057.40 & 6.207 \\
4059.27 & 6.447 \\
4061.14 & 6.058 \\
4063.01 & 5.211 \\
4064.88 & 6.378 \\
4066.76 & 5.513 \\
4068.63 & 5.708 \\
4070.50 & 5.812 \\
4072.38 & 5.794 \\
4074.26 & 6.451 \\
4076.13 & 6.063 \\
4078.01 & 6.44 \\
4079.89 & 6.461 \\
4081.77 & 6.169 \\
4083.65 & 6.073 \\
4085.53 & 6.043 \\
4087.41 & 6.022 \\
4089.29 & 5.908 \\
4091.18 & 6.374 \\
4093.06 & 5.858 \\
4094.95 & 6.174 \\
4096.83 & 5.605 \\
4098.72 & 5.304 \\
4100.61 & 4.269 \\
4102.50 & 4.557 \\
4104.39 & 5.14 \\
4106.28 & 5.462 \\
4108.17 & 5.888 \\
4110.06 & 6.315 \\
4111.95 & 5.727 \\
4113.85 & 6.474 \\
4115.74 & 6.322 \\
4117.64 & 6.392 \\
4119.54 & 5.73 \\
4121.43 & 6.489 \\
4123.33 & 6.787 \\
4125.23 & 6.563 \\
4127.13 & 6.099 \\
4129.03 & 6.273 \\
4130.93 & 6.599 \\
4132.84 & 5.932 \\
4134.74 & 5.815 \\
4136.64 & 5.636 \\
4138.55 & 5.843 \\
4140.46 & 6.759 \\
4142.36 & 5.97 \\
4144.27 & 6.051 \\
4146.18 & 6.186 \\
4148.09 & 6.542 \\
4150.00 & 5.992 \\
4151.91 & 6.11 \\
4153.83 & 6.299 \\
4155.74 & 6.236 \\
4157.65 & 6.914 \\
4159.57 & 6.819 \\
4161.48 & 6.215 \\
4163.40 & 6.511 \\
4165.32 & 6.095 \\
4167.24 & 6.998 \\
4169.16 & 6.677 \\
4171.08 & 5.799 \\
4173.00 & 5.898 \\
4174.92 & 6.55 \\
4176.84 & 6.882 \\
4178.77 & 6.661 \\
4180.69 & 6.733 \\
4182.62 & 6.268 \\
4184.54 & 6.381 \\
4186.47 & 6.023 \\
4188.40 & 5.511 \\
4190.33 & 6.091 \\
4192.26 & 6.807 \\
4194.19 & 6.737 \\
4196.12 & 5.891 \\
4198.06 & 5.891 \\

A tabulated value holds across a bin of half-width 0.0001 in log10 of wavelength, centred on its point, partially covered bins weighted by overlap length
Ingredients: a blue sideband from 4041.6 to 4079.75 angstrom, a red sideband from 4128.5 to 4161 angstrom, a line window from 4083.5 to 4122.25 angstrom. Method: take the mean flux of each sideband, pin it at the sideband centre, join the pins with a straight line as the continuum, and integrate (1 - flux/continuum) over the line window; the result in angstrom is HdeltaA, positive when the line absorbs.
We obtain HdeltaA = 2.4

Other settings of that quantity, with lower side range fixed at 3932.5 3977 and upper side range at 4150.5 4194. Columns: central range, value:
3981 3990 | -1.7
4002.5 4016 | -2.7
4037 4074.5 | -4.5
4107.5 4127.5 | -1.0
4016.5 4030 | -3.3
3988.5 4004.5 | -3.9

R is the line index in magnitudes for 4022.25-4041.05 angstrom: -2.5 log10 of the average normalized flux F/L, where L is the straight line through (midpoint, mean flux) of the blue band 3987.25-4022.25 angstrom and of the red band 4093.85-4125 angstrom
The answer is -0.05 mag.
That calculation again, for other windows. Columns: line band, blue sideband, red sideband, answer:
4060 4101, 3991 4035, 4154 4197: 0.067 mag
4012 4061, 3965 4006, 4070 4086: -0.092 mag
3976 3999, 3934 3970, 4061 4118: -0.155 mag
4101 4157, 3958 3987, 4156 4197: -0.007 mag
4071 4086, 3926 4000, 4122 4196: -0.069 mag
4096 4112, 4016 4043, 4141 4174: 0.182 mag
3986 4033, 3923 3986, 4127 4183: -0.195 mag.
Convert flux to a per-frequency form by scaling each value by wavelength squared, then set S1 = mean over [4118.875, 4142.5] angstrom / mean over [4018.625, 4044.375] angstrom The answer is 1.04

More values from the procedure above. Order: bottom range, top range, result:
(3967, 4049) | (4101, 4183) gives 1.13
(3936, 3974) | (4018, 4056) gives 1.33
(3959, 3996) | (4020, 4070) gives 1.26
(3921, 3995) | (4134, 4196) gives 1.40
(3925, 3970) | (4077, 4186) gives 1.44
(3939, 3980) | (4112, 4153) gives 1.34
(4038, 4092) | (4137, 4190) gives 1.08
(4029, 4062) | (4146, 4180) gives 1.09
